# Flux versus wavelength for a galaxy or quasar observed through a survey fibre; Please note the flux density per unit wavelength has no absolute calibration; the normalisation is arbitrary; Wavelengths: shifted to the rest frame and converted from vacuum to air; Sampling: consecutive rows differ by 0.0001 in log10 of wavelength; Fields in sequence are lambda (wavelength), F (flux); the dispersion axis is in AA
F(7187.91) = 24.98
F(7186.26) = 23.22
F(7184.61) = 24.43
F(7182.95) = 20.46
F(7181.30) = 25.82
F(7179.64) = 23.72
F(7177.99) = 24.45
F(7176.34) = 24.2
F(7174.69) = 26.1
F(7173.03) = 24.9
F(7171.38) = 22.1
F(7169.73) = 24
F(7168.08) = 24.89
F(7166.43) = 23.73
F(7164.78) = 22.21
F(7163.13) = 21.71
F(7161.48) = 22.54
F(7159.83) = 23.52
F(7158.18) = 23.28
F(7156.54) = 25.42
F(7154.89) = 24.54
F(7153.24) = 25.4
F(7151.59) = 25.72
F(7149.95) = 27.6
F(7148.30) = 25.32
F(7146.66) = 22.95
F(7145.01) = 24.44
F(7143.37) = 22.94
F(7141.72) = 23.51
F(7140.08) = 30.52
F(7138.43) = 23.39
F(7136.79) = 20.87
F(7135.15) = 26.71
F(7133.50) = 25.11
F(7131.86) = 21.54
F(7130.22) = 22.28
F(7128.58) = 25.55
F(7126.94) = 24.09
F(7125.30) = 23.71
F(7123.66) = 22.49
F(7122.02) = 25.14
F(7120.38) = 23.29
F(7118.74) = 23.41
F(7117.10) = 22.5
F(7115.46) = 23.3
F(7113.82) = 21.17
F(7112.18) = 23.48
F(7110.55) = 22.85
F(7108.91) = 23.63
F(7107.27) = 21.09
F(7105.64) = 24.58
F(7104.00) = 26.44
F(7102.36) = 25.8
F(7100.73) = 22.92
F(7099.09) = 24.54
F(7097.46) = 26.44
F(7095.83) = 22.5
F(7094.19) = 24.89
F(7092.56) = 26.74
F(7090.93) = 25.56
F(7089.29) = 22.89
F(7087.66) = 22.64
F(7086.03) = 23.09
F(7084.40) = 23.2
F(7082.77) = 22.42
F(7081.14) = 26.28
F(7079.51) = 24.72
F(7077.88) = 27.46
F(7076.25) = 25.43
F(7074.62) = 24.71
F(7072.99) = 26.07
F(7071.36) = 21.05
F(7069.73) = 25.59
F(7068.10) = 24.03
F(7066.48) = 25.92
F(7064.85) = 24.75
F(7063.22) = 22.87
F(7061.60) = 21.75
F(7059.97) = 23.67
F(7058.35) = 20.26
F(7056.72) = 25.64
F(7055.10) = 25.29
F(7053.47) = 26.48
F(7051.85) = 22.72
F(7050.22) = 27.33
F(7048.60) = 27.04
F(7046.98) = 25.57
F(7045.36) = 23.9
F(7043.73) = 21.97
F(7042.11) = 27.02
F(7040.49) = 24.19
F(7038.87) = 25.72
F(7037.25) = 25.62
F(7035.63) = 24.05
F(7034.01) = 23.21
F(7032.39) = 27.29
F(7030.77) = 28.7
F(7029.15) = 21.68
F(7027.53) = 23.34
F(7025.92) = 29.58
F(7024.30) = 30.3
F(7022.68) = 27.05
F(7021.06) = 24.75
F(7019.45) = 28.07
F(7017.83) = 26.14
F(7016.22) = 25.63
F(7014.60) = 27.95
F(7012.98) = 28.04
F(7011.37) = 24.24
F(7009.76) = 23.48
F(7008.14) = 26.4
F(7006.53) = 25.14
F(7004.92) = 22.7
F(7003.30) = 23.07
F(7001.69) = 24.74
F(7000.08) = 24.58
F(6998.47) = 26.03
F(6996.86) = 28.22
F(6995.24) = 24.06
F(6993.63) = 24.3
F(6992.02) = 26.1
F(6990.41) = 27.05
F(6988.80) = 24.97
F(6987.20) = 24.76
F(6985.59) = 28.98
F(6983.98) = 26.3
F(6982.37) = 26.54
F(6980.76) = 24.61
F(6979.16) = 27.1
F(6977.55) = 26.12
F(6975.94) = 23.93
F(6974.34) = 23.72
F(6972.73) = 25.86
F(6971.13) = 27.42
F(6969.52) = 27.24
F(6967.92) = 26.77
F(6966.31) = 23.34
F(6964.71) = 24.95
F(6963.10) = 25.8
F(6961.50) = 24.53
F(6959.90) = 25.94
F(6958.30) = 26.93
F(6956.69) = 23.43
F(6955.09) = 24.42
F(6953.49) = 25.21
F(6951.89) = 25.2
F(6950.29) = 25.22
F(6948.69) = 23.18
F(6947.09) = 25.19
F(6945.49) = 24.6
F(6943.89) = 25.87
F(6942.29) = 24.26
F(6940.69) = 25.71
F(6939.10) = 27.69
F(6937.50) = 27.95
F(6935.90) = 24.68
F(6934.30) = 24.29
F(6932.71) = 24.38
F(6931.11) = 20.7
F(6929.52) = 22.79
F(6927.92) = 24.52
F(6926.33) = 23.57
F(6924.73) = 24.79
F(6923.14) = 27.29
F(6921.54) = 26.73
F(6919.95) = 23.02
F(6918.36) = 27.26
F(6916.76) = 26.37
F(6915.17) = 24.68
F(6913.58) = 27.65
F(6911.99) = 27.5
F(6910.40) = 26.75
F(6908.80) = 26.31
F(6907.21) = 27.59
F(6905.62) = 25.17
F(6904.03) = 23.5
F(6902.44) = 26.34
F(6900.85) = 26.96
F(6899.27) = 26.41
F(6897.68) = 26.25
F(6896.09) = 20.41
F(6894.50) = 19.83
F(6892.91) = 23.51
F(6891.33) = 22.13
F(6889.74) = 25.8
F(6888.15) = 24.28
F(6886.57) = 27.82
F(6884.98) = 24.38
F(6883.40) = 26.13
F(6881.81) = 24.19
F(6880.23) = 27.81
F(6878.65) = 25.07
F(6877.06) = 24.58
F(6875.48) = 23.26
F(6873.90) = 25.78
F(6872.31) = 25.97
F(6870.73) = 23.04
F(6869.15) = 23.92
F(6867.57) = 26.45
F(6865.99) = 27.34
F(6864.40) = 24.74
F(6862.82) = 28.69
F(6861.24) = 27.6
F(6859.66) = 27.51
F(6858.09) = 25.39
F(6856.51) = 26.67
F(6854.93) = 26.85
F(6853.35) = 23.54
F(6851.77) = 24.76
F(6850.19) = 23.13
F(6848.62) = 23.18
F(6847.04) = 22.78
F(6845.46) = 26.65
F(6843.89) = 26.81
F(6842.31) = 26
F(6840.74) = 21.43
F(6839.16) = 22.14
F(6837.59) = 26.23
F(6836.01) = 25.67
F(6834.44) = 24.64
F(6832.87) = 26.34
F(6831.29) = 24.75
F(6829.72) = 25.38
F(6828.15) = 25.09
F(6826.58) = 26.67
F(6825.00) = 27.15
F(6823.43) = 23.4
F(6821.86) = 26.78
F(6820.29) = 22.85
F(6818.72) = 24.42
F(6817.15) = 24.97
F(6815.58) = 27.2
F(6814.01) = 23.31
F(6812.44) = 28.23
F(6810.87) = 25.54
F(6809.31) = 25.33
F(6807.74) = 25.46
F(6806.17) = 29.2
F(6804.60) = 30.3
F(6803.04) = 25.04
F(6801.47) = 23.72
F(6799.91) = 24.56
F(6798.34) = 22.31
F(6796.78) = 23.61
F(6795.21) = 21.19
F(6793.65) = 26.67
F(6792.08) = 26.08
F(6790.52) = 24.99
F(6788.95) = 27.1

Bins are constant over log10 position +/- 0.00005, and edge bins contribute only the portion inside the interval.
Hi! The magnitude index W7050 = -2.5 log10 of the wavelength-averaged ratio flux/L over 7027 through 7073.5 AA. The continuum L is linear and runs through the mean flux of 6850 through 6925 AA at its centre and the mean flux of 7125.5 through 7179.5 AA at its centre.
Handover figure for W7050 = 0.01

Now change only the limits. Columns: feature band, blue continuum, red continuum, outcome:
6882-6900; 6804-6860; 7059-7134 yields 0.04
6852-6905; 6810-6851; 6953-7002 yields 0.00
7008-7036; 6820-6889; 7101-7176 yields -0.07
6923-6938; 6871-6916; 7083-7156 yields 0.03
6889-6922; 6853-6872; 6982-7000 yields 0.03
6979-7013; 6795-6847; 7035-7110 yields -0.03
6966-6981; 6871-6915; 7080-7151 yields -0.04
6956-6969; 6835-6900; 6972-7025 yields 0.01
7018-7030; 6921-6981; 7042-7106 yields -0.07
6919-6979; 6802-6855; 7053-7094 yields -0.01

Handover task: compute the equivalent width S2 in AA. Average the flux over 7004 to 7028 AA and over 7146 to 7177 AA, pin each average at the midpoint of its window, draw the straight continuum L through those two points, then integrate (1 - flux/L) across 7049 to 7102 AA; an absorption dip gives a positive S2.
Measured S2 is 2.1 AA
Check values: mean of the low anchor 26.2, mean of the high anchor 24.2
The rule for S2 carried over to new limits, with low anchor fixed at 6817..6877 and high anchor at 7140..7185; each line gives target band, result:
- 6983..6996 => -0.6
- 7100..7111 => 0.2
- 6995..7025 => -1.4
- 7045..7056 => -0.4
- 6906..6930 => -0.8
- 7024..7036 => -0.6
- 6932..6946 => -0.3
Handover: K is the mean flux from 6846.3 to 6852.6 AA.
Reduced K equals 23.5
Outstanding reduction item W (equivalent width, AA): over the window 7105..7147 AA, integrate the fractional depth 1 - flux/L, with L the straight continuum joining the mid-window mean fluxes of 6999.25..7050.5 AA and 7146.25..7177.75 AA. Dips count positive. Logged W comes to 1.6 AA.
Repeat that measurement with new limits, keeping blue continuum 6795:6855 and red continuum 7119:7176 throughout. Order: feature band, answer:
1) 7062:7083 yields -0.3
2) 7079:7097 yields 0.1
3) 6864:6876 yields -0.1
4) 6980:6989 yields -0.5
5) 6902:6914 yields -0.7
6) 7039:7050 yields -0.3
